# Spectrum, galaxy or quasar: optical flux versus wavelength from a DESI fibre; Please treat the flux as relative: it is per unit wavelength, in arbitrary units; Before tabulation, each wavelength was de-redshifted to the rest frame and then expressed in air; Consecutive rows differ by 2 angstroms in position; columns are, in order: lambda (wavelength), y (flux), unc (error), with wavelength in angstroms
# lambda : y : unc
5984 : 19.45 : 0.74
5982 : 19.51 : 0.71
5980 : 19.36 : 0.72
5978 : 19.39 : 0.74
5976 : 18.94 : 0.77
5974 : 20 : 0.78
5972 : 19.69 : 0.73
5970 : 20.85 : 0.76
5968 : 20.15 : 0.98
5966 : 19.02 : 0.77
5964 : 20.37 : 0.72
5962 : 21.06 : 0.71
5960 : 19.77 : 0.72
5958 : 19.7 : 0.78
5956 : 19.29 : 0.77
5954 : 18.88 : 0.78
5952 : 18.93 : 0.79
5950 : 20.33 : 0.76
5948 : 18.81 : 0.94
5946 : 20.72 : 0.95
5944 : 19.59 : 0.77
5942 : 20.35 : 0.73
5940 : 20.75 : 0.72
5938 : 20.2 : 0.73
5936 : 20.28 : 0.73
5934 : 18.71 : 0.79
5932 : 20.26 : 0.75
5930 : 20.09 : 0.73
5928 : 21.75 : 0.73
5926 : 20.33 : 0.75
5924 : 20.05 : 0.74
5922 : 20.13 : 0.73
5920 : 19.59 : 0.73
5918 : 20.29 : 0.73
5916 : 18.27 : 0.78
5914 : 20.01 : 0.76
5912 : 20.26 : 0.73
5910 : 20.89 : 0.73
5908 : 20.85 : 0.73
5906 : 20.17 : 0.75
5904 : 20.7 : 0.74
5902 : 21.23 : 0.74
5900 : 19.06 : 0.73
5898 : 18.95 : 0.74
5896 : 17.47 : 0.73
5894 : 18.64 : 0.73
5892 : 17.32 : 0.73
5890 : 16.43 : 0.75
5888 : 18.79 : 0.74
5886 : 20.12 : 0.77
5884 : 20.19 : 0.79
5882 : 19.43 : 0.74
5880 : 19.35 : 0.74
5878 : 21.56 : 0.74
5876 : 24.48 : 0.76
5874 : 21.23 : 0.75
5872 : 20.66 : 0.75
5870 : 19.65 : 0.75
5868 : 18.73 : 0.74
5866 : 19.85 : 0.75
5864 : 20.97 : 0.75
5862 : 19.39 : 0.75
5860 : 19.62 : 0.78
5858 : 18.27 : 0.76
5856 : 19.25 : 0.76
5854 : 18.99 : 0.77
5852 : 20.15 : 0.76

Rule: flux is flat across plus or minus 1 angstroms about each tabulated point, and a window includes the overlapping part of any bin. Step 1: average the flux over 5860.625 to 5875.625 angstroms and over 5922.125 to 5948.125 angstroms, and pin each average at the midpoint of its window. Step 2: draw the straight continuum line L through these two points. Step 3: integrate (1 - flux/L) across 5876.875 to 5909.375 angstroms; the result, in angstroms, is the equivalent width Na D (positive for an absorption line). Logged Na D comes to 1.28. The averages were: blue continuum 20.2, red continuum 20.2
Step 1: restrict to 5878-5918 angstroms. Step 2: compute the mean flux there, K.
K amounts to 19.5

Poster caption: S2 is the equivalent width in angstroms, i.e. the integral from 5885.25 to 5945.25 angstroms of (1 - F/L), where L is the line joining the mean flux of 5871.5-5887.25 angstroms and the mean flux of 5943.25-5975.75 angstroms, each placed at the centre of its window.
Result 1.9 angstroms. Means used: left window 20.9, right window 19.8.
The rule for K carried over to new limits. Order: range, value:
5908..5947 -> 20.2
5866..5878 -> 20.9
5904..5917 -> 20.1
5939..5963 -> 19.8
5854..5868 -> 19.5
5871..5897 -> 19.7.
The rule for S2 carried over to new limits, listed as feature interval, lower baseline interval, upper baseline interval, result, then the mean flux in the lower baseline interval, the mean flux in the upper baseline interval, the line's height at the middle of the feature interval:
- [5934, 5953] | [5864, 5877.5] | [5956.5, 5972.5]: 0.3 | 20.8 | 20.1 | 20.2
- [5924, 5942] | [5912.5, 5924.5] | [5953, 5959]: -0.7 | 19.7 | 19.3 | 19.6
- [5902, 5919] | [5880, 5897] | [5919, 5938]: -0.7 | 18.6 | 20.1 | 19.4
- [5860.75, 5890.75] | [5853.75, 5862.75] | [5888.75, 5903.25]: -2.0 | 19.1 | 18.5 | 18.8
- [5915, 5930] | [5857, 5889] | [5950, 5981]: -0.1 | 20.1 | 19.7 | 19.9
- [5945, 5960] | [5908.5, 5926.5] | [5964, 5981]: 0.2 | 20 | 19.7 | 19.8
